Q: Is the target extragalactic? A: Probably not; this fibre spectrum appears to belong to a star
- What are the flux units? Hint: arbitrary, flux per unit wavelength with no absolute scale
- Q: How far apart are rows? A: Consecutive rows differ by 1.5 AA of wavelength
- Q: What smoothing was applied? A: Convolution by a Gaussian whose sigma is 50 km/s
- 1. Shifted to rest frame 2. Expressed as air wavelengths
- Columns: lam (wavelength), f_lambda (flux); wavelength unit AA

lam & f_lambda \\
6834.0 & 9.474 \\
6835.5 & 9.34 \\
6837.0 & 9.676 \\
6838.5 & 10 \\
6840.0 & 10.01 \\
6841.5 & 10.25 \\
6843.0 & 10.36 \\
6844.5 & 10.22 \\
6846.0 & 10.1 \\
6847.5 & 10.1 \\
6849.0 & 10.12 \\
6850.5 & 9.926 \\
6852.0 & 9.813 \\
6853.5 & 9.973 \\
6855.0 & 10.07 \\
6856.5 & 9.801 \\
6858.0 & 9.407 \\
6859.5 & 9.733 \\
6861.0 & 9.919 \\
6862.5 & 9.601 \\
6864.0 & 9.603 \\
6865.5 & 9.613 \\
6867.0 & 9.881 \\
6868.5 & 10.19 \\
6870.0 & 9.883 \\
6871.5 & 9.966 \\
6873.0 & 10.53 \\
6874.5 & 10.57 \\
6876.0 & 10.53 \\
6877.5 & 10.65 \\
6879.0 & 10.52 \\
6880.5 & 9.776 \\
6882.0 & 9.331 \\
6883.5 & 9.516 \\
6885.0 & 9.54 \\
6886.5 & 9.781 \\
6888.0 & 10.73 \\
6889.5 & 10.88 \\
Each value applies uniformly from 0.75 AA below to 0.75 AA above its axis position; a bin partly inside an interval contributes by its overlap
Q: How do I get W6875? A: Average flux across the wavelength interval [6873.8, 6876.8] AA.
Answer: 10.6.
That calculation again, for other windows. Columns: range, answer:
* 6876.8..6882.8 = 10.1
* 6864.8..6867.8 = 9.76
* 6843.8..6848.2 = 10.1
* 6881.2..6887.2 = 9.54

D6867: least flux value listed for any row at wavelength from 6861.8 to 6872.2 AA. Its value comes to 9.601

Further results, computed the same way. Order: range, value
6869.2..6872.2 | 9.883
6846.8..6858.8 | 9.407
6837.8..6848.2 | 10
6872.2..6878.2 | 10.53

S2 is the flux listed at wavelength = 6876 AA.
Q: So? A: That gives 10.53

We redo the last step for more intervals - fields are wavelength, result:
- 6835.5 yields 9.34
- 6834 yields 9.474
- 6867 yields 9.881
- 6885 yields 9.54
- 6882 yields 9.331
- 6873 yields 10.53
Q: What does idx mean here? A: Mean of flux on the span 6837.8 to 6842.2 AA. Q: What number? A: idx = 10.1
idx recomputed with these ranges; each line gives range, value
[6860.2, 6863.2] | 9.76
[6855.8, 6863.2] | 9.69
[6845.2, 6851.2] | 10.1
